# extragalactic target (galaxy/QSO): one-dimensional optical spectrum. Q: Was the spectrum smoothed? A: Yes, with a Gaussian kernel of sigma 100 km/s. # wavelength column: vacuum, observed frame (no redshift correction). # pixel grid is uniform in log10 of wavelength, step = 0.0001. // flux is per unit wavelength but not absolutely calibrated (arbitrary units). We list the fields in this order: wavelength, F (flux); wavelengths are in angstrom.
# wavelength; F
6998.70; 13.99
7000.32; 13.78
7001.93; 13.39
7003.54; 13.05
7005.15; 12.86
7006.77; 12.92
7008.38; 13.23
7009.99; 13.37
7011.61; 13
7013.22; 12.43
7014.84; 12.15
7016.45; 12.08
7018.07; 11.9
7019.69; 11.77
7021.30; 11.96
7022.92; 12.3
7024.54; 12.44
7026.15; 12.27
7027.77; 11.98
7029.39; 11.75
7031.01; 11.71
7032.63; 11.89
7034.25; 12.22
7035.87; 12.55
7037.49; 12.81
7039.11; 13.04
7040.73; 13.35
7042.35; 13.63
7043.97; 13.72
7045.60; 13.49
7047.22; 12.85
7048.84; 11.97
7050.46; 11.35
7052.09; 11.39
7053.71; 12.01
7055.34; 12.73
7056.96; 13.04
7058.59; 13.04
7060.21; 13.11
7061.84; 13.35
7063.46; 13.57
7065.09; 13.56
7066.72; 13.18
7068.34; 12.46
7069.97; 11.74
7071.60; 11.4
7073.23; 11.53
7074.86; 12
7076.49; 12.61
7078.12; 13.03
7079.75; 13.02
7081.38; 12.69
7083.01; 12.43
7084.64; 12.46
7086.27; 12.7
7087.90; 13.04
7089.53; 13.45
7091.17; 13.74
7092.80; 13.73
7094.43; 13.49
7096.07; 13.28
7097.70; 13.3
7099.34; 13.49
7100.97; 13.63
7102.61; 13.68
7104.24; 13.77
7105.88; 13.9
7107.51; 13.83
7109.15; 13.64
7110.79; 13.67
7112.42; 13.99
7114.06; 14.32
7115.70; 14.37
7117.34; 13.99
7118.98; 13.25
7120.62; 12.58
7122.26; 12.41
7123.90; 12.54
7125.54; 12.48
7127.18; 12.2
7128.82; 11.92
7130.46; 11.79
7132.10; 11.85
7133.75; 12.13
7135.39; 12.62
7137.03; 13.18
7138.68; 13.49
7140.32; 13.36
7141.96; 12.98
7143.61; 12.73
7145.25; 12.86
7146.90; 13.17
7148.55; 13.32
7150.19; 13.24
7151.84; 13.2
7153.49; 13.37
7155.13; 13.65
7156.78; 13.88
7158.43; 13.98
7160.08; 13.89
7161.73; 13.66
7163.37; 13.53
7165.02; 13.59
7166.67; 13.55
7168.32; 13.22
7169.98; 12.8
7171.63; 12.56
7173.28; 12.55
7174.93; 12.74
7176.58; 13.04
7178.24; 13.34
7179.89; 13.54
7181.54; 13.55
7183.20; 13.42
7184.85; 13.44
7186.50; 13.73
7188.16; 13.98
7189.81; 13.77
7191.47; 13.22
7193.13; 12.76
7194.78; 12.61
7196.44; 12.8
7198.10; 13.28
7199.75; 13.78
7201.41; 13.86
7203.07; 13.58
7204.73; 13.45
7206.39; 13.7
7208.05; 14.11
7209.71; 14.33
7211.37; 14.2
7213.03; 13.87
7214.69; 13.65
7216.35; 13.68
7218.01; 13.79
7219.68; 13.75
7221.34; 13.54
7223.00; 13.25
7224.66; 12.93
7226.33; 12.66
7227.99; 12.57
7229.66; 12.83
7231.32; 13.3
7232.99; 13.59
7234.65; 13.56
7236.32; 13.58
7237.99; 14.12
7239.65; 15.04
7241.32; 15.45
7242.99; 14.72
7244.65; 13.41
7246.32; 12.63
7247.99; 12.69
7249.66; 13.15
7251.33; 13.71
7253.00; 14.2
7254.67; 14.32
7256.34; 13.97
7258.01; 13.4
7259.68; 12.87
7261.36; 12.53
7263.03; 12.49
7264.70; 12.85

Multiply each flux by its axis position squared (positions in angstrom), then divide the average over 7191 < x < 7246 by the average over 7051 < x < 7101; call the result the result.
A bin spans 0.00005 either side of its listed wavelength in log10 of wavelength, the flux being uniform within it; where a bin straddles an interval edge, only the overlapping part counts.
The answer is 1.1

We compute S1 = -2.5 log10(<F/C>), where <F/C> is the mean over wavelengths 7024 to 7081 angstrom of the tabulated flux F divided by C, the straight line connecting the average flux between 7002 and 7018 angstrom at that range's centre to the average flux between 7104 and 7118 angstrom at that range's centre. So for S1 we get 0.059 mag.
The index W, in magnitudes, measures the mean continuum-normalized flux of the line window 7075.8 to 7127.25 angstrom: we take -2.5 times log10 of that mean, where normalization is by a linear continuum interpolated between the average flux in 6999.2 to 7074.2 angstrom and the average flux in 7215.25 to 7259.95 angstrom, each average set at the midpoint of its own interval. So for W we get -0.03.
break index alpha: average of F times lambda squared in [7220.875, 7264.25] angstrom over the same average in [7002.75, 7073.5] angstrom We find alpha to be 1.1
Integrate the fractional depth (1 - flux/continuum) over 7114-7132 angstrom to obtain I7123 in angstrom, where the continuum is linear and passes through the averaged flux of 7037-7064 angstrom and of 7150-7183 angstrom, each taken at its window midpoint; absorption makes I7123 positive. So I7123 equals 0.5 angstrom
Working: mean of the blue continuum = 12.8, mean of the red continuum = 13.3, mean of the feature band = 12.8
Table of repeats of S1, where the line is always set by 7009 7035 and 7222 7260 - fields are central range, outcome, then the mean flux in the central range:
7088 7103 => -0.069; 13.5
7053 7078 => -0.013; 12.6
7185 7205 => -0.009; 13.4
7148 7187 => -0.021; 13.4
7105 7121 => -0.083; 13.8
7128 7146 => 0.025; 12.6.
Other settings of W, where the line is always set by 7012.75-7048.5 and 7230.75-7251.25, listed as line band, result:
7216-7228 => 0.03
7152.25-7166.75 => -0.03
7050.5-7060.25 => 0.02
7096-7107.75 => -0.06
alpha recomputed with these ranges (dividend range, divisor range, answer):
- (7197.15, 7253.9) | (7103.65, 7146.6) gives 1.07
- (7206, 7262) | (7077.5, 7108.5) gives 1.07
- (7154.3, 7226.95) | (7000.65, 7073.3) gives 1.12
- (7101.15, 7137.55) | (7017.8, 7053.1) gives 1.08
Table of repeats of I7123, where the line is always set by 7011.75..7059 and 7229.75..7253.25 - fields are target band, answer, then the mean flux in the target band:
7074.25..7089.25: 0.0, 12.7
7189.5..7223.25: -0.1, 13.6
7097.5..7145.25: -0.6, 13.1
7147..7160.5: -0.4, 13.5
